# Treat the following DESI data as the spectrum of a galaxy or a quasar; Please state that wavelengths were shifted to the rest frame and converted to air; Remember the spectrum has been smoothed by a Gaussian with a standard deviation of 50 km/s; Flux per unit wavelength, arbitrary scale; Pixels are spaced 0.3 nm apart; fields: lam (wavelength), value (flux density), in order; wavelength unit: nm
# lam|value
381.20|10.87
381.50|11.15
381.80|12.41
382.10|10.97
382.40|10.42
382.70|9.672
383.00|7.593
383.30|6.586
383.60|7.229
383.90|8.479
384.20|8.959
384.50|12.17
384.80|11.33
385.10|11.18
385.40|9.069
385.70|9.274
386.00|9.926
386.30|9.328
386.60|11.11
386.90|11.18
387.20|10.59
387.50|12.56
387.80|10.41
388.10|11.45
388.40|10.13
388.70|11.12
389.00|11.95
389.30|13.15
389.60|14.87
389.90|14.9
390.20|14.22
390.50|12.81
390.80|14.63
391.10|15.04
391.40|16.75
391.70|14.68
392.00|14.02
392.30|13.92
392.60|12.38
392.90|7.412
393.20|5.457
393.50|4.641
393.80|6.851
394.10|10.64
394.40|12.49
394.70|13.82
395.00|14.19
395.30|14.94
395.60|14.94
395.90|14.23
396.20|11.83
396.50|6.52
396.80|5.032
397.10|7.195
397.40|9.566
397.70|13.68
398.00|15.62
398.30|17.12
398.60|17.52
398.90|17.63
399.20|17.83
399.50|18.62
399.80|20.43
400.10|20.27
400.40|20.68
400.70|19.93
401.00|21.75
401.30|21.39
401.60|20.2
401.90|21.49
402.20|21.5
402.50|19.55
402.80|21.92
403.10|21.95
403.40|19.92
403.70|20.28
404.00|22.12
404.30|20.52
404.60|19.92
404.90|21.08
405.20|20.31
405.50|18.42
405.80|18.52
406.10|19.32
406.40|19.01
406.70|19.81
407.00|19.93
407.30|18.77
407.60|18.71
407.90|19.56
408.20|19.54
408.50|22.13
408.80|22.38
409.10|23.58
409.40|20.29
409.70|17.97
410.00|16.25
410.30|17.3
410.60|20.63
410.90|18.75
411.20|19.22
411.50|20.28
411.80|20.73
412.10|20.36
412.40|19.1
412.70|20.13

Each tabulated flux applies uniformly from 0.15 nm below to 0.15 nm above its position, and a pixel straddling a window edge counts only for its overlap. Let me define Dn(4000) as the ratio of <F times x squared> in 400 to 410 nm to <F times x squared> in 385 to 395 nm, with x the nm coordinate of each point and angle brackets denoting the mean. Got 1.9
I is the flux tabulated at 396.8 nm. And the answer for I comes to 5.032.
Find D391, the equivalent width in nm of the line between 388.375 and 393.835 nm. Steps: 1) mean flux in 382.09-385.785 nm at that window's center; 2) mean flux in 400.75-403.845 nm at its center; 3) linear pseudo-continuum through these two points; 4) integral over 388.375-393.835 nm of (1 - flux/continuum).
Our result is 0.60 nm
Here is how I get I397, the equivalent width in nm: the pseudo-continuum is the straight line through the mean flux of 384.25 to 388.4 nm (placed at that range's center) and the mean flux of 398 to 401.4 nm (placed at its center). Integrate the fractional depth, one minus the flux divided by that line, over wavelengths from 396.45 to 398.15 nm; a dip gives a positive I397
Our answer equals 0.764 nm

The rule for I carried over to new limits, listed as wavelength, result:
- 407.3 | 18.77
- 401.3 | 21.39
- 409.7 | 17.97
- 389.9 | 14.9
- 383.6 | 7.229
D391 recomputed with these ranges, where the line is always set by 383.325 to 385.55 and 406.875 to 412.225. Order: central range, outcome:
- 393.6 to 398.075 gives 0.92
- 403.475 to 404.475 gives -0.19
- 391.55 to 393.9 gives 0.52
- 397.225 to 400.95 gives -0.44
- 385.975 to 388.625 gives -0.01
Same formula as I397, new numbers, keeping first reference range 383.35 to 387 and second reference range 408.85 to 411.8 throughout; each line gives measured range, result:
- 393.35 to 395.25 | 0.39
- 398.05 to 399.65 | -0.27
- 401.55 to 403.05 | -0.42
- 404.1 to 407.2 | -0.35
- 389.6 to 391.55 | -0.46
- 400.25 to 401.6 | -0.42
